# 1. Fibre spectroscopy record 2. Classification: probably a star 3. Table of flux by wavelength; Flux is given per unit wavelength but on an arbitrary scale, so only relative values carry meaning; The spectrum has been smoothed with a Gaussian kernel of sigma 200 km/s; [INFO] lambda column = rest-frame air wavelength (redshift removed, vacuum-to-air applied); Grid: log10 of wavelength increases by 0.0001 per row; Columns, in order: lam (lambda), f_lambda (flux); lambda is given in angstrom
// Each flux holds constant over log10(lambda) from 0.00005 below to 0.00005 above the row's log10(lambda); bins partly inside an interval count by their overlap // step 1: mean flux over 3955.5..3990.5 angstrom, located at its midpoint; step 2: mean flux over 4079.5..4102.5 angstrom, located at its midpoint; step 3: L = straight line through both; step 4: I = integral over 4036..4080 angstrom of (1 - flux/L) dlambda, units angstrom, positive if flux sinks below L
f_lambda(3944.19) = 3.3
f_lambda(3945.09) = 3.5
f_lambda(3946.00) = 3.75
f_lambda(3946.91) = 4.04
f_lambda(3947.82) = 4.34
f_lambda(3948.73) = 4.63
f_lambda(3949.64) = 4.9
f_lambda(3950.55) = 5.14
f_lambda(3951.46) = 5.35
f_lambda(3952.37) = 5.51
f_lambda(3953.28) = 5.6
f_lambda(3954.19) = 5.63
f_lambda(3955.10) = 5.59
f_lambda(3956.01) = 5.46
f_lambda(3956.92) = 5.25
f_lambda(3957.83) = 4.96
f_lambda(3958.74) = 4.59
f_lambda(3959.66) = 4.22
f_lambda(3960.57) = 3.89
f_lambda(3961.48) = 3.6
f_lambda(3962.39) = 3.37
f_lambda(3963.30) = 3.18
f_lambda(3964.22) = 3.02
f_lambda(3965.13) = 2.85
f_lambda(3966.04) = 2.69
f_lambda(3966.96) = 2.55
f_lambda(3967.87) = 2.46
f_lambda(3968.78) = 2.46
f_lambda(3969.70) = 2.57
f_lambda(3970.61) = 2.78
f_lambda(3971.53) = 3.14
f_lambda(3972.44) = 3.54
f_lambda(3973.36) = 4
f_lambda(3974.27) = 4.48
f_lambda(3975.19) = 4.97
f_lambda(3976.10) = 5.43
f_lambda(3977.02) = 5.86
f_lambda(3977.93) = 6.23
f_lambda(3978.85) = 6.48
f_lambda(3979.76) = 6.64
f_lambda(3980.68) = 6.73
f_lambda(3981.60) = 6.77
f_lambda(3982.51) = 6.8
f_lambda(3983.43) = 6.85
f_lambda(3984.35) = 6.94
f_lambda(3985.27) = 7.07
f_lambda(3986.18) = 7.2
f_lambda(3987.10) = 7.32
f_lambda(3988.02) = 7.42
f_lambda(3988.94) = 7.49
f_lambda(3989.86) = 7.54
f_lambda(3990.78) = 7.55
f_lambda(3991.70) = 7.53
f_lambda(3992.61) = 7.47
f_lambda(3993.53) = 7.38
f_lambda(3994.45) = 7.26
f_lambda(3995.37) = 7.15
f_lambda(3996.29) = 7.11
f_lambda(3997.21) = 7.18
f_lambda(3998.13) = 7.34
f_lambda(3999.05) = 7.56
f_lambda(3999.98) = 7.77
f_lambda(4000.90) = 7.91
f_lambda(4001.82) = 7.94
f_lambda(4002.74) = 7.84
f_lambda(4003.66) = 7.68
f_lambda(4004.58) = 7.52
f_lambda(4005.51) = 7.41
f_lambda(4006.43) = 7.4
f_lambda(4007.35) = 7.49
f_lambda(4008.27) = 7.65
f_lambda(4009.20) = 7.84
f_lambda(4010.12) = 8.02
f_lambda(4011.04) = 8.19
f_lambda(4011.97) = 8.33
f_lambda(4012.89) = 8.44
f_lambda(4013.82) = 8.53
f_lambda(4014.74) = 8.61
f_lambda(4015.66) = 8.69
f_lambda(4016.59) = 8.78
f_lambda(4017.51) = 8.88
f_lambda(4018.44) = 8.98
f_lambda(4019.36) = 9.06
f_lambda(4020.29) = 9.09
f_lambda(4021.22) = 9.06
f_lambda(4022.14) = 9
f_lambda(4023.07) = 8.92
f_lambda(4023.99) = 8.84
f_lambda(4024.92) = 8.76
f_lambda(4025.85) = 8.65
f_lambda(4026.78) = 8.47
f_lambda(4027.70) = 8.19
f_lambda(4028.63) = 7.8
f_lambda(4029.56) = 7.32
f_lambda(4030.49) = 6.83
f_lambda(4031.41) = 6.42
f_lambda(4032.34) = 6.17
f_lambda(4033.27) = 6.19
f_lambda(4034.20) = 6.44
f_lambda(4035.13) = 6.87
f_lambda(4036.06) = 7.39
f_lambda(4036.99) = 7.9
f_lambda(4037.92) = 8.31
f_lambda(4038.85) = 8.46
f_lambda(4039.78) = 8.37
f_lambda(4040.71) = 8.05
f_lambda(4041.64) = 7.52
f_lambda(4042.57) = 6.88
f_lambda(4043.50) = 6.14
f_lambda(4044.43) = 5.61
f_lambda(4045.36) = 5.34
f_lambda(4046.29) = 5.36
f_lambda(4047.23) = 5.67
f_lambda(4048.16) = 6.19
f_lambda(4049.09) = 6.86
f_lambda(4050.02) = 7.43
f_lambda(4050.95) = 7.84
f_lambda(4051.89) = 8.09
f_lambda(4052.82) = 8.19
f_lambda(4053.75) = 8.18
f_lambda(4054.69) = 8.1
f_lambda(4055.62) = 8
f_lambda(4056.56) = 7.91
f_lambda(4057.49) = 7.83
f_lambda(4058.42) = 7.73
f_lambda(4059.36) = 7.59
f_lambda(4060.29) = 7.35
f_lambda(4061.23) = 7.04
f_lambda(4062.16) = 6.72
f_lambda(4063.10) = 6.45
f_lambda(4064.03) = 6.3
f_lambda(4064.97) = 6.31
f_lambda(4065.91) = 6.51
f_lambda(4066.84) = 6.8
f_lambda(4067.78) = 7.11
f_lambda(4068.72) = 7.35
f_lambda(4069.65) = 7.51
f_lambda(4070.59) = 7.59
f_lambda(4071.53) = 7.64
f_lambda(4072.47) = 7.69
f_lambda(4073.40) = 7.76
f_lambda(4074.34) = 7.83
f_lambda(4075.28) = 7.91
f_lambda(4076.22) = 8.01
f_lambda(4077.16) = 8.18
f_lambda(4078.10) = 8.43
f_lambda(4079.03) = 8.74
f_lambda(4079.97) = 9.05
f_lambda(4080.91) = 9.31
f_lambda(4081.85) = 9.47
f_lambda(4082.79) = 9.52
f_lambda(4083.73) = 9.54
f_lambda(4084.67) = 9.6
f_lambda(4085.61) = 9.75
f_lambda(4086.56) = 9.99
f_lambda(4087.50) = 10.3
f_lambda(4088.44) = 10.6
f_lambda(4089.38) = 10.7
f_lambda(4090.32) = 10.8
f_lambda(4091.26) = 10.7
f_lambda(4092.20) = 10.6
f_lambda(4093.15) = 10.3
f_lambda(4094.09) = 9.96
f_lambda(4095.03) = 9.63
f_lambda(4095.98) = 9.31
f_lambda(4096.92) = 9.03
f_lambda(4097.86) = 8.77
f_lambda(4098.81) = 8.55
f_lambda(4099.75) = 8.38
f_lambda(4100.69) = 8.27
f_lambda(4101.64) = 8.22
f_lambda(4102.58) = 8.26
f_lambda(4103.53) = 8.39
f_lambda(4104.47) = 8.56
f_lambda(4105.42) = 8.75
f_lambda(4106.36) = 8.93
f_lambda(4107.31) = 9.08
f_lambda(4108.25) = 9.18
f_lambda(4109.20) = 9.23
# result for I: 4.73 angstrom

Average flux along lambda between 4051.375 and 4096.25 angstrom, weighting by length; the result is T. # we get 8.46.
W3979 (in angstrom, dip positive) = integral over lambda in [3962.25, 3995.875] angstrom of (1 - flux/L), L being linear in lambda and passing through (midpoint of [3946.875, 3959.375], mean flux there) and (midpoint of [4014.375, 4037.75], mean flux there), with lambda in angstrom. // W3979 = 4.2 angstrom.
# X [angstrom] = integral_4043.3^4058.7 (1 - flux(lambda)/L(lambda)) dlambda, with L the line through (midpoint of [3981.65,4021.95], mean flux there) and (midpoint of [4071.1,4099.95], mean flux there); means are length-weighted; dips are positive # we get 2.8 angstrom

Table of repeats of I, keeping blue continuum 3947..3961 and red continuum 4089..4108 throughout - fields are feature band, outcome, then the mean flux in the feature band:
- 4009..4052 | -3.1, 7.71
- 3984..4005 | -4.3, 7.45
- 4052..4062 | 0.3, 7.77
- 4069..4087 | 0.1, 8.59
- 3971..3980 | 1.0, 5.02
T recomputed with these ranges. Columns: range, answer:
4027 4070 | 7.15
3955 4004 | 5.69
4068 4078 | 7.75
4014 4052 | 7.65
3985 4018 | 7.74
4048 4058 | 7.74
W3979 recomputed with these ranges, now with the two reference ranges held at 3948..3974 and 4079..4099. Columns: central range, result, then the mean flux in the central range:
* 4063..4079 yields 2.75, 7.44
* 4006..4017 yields -3.24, 8.16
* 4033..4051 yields 1.70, 6.93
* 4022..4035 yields -1.15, 7.66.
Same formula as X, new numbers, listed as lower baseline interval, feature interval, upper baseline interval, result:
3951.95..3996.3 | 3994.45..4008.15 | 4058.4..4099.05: -2.96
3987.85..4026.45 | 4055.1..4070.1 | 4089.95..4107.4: 2.69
